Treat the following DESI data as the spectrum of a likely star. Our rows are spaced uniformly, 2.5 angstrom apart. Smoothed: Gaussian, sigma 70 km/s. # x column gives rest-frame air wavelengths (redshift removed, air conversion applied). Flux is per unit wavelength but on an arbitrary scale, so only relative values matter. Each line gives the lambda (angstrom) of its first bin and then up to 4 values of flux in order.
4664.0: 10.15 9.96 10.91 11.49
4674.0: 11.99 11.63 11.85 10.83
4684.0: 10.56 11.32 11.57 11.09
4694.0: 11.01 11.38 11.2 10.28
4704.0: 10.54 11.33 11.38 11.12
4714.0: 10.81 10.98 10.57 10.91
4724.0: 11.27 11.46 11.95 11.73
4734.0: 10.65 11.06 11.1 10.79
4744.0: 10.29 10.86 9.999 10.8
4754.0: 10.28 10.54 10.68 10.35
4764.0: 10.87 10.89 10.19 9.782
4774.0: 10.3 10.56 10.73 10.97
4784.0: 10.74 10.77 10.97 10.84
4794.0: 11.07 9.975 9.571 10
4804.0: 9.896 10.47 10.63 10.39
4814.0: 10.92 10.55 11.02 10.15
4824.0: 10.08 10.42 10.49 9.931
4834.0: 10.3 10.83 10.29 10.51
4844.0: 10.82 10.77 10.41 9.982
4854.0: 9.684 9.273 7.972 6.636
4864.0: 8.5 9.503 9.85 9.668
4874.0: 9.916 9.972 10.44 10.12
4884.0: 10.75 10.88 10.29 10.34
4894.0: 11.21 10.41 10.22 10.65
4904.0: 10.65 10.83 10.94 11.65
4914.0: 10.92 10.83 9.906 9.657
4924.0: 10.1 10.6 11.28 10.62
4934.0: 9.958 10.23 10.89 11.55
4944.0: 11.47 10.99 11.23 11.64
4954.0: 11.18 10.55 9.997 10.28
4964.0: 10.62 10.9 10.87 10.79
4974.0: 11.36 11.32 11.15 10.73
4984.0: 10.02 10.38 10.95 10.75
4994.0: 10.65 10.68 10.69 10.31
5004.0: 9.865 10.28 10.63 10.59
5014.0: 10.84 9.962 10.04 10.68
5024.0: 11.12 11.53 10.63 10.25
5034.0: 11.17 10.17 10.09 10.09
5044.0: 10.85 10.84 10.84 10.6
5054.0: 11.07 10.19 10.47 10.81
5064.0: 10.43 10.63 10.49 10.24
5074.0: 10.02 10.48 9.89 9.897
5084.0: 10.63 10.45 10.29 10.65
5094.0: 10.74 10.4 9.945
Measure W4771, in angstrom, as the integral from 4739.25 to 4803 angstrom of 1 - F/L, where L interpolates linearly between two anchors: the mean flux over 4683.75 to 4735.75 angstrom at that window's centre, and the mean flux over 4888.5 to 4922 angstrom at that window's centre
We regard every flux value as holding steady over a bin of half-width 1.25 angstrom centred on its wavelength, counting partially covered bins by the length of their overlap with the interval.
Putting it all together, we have 2.6 angstrom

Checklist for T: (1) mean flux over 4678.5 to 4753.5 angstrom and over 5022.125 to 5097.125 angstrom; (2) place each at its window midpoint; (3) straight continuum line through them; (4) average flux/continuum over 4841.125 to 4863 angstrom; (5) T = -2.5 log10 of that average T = 0.14 mag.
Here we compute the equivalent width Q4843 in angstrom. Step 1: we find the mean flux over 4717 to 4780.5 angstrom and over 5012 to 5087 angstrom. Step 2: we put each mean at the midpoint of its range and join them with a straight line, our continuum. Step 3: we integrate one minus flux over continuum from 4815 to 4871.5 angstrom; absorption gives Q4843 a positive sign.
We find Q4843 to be 4.1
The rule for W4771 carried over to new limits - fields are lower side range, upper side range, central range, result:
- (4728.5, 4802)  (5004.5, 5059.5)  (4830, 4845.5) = 0.2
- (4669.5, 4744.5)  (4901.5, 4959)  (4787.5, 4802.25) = 0.8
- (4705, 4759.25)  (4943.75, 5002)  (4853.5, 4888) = 4.3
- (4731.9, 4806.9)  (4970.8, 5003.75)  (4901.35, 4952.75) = -0.6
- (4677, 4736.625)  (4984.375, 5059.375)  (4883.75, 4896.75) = 0.2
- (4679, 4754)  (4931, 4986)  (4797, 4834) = 2.1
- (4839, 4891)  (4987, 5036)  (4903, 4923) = -1.2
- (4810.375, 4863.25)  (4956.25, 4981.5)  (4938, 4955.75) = -1.0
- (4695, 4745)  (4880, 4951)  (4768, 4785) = 0.7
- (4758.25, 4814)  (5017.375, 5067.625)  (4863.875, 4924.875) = 1.1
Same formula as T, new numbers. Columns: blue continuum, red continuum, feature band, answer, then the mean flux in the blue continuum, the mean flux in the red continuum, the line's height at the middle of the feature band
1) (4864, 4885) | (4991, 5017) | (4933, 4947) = -0.07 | 9.93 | 10.5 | 10.2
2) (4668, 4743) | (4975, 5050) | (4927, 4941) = 0.01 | 11.2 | 10.6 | 10.7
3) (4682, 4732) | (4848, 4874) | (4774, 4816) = -0.06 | 11.1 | 9.17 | 10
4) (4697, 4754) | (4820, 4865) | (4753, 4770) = 0.01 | 10.9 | 9.85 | 10.6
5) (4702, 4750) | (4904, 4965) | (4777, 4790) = 0.01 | 11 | 10.7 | 10.9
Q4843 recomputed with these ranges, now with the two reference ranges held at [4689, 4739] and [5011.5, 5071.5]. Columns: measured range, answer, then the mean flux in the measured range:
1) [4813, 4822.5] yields 0.2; 10.7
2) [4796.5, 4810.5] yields 1.1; 10.1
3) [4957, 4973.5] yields 0.2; 10.6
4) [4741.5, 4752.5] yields 0.5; 10.5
